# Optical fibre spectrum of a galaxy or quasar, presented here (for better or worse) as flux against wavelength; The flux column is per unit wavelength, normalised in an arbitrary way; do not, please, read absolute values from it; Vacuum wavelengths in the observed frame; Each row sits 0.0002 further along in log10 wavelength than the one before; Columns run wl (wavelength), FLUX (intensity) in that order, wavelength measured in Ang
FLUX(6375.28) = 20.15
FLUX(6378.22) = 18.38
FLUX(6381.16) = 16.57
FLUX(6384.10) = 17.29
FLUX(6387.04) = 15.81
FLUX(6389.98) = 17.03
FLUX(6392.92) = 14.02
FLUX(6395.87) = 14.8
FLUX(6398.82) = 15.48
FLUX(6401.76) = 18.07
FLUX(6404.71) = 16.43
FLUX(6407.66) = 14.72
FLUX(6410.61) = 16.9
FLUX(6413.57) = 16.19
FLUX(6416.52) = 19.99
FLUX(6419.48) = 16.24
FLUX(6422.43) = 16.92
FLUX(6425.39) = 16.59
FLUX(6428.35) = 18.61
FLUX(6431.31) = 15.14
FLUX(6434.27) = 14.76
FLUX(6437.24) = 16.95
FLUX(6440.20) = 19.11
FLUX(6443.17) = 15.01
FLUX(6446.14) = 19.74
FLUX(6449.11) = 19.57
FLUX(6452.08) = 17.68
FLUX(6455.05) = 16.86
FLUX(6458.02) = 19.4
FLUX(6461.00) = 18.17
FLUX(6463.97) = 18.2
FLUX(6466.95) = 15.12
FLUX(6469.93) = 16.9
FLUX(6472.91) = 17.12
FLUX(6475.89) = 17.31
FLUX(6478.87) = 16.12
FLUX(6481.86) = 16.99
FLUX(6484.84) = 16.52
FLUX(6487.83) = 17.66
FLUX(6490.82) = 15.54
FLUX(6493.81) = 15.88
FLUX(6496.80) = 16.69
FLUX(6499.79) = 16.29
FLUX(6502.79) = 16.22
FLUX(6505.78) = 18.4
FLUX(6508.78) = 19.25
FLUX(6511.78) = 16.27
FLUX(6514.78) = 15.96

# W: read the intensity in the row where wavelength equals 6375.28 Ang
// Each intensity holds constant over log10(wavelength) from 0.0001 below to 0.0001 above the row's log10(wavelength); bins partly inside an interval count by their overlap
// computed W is 20.15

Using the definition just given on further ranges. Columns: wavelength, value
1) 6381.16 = 16.57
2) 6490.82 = 15.54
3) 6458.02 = 19.4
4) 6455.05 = 16.86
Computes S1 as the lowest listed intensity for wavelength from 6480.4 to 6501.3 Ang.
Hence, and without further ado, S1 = 15.54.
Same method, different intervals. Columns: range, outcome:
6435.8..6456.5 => 15.01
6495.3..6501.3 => 16.29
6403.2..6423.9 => 14.72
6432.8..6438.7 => 14.76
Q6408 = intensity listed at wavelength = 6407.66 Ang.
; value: 14.72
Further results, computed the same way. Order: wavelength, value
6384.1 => 17.29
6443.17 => 15.01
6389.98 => 17.03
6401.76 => 18.07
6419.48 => 16.24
